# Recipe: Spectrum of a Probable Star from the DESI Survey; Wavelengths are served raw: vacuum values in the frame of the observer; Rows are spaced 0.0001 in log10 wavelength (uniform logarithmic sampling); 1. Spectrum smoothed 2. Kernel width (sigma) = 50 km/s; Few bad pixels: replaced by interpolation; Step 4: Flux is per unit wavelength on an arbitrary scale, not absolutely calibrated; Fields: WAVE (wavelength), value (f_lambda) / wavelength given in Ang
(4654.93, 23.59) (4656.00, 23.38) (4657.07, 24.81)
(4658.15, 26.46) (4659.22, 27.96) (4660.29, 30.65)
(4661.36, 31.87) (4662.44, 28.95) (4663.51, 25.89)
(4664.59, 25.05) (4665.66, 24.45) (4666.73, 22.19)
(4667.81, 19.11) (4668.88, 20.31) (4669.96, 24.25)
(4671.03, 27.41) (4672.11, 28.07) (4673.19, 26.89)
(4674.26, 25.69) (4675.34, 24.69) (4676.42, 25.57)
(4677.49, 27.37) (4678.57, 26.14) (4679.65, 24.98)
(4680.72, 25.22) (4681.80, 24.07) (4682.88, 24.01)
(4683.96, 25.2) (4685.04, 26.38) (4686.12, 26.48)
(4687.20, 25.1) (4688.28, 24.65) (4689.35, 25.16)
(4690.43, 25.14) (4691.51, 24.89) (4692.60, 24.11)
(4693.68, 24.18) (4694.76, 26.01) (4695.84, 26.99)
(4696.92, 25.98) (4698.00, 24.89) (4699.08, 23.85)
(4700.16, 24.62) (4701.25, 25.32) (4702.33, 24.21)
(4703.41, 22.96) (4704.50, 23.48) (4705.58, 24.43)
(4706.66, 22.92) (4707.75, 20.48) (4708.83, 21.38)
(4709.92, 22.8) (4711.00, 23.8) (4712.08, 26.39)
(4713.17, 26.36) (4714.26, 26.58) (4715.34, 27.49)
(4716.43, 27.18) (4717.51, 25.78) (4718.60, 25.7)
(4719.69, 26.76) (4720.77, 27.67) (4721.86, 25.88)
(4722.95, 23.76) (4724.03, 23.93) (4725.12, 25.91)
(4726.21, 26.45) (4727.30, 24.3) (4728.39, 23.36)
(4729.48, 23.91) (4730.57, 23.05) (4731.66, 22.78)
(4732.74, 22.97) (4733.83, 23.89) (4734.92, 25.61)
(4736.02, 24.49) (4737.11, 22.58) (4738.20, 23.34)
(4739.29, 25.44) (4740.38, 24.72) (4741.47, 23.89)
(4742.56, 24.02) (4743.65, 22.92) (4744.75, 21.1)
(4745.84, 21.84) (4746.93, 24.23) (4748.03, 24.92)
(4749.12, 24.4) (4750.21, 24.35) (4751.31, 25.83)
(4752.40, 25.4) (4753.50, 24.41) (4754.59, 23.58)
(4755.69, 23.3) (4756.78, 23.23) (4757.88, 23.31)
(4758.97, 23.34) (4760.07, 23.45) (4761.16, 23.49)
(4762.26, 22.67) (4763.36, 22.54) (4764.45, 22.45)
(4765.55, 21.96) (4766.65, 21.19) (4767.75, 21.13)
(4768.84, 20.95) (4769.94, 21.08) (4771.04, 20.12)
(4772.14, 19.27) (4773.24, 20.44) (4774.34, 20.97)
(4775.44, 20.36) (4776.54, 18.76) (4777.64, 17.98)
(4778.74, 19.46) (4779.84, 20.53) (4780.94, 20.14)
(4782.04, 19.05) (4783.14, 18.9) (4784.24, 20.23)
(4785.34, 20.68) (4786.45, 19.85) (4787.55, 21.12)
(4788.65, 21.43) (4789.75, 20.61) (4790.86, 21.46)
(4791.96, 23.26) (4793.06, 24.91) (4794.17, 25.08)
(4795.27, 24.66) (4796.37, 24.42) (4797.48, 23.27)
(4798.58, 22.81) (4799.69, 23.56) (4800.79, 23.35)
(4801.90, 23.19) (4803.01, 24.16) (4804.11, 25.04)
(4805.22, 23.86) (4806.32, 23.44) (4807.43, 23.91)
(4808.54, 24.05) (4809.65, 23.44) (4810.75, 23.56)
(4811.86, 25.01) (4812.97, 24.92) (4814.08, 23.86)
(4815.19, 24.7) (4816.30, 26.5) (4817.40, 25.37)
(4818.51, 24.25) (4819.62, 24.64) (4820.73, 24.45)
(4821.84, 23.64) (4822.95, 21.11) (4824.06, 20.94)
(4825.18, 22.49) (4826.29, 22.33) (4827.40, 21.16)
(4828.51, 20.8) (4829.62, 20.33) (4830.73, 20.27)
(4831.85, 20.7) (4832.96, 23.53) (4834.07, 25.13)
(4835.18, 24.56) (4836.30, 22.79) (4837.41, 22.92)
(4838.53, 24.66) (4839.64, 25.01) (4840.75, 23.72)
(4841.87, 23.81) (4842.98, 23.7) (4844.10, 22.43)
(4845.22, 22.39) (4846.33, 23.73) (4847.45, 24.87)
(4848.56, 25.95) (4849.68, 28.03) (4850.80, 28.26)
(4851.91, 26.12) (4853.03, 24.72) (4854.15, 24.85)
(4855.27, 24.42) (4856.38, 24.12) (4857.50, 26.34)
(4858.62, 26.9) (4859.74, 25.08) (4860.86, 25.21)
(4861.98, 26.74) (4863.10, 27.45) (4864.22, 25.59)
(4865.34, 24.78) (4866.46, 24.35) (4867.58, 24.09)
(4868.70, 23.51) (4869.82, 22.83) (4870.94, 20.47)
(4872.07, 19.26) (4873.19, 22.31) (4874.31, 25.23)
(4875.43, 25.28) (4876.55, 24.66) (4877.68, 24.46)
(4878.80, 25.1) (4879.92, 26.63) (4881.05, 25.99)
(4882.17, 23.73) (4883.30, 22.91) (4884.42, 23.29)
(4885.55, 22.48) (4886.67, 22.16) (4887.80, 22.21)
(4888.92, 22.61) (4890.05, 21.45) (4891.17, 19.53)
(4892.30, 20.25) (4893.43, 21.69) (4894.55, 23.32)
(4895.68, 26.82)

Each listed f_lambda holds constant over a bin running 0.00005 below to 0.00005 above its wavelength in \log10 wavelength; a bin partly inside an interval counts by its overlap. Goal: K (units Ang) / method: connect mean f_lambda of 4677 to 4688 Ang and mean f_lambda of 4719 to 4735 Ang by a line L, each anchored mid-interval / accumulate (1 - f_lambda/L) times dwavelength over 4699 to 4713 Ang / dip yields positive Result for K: 0.8 Ang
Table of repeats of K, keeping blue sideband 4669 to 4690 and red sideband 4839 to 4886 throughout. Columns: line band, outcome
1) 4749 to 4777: 3.0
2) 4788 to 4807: 1.1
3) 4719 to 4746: 1.1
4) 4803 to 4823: 0.4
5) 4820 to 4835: 1.6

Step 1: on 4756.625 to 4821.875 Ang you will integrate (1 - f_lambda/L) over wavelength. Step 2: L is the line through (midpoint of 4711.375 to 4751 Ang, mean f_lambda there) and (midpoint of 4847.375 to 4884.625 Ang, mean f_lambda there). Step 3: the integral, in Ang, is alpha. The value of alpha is 5.9 Ang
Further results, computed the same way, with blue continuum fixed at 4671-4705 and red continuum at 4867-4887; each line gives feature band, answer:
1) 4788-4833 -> 1.7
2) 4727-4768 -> 2.0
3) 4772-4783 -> 2.2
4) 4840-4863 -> -1.3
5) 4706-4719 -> 0.2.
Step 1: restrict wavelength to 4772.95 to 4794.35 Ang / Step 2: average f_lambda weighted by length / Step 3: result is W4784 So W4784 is 20.7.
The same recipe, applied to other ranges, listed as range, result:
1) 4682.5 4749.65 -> 24.6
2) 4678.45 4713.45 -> 24.6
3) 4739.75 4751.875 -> 23.9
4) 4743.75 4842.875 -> 22.7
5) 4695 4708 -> 24.3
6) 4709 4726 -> 25.7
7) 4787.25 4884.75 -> 23.9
